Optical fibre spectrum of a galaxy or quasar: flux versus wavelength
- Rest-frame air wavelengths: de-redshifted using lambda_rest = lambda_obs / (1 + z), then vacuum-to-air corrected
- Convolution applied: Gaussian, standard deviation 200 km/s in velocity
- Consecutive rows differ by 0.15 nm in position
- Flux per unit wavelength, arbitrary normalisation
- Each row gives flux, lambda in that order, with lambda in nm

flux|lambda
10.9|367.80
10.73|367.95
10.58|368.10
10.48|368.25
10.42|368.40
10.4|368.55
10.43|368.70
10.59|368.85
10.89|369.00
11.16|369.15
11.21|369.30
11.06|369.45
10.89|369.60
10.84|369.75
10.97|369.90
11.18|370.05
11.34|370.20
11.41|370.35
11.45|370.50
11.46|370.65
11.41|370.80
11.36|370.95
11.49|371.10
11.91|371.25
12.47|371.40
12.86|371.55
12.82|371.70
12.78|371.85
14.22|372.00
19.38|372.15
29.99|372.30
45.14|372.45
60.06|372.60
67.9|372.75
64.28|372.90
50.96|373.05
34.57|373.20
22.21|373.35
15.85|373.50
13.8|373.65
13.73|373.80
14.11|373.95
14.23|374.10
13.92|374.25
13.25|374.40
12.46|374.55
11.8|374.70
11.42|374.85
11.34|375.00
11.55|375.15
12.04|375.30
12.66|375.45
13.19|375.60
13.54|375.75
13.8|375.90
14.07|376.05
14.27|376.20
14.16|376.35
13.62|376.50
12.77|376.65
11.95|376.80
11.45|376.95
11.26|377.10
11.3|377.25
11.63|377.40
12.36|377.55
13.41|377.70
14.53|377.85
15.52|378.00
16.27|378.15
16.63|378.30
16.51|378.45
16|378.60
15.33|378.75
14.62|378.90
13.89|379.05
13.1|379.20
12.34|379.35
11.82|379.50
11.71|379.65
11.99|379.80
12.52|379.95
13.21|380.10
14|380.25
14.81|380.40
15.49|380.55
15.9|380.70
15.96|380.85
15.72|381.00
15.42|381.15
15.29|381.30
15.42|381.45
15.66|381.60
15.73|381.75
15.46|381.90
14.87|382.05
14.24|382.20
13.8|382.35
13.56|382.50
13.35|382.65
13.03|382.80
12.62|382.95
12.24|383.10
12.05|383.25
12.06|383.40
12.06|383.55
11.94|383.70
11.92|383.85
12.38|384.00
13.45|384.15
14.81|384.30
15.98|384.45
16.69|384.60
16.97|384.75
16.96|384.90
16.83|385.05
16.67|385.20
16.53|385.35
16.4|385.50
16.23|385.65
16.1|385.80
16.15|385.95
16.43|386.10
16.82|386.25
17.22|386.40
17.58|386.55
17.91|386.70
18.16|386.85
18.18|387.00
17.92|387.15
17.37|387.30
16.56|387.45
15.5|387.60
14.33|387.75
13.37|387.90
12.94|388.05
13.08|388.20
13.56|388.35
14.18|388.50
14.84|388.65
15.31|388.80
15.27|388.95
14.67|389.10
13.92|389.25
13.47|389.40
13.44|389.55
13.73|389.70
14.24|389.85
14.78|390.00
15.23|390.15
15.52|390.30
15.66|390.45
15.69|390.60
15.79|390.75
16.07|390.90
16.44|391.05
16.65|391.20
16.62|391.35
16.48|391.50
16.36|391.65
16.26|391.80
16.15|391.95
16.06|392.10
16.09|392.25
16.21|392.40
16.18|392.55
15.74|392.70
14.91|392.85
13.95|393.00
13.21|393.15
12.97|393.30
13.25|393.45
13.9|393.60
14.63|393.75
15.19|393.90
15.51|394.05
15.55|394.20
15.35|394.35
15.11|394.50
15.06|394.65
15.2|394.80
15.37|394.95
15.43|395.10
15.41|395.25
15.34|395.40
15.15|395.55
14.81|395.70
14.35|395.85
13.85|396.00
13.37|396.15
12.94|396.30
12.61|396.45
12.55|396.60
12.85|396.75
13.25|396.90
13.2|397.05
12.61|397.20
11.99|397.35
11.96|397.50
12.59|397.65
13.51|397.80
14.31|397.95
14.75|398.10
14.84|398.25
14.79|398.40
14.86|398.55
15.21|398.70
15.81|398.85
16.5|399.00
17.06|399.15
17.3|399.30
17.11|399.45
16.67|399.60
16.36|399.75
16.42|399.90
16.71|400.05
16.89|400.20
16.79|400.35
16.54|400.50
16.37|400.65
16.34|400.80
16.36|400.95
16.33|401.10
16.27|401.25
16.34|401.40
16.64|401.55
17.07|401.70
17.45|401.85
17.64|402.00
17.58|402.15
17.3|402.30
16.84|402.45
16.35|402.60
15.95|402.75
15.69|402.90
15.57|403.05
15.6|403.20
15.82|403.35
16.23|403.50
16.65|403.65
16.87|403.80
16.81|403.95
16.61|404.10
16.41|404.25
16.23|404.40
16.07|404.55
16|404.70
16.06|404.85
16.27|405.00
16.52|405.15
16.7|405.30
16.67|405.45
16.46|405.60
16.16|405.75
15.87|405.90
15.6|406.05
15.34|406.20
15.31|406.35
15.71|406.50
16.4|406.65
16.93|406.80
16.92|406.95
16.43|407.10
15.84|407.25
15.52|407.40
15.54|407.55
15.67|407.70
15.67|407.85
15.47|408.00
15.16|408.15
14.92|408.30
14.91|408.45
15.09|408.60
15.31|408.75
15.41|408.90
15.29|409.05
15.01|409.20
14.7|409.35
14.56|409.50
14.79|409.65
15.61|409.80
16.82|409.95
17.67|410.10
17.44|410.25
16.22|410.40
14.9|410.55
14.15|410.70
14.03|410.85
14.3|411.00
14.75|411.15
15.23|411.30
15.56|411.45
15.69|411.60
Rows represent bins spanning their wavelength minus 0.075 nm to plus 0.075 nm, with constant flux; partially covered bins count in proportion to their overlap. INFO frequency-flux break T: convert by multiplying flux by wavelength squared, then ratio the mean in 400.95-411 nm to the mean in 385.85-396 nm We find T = 1.12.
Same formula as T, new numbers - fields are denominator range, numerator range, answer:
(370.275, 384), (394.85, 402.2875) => 1.04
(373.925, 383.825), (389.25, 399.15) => 1.17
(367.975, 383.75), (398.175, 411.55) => 1.19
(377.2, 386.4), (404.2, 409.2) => 1.24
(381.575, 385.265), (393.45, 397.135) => 1.08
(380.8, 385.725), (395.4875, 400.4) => 1.08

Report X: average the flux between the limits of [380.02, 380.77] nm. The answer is 14.7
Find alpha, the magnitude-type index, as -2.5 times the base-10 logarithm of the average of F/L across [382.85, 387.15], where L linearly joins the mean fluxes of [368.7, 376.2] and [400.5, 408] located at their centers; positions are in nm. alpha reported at 0.130 mag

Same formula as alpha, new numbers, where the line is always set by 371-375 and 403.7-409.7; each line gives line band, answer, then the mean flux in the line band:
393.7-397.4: 0.27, 14.3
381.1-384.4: 0.48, 13.7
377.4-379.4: 0.46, 14.6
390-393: 0.21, 15.9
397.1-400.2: 0.17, 15.1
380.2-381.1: 0.38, 15.4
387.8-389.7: 0.38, 14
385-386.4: 0.24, 16.5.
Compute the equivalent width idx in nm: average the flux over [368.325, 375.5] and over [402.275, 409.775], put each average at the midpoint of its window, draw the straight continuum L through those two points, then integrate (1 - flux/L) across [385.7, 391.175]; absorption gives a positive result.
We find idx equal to 0.48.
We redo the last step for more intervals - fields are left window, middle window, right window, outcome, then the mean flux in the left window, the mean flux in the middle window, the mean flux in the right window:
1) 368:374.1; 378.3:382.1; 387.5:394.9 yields 0.57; 18.9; 14.6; 15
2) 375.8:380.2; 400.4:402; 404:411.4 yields -0.14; 13.5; 16.6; 15.7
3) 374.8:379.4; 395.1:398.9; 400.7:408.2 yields 0.39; 13.5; 13.9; 16.3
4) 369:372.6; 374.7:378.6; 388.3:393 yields 0.50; 15.2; 13.3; 15.3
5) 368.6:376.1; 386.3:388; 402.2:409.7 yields 0.04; 17.9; 16.7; 15.9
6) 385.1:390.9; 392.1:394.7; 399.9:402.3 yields 0.19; 15.6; 14.9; 16.8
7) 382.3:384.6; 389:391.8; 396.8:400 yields -0.28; 13.1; 15.3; 14.8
